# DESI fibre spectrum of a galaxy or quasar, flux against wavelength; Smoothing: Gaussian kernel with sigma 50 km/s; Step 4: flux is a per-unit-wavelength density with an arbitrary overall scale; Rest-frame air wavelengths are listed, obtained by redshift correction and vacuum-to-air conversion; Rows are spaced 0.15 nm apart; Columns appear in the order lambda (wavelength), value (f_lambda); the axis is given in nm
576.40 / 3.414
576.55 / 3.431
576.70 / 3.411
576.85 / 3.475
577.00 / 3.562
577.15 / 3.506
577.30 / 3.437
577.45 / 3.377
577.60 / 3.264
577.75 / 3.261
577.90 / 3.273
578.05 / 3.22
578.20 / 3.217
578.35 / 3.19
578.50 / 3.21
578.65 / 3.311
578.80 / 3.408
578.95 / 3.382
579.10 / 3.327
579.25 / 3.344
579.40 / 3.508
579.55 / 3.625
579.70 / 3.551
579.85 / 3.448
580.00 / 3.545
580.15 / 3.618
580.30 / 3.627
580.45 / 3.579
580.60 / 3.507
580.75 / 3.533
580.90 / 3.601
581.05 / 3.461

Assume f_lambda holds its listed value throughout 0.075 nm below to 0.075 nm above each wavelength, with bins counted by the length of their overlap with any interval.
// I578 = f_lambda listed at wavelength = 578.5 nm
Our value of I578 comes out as 3.21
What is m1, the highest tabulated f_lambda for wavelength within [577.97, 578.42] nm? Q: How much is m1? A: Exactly 3.22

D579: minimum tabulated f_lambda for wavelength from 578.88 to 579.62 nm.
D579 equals 3.327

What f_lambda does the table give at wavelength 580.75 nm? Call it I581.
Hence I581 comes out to 3.533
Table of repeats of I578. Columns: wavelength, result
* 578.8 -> 3.408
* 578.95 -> 3.382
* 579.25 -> 3.344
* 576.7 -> 3.411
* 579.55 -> 3.625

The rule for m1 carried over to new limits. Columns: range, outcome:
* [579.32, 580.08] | 3.625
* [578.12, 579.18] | 3.408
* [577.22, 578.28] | 3.437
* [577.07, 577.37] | 3.506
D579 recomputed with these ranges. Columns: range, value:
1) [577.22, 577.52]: 3.377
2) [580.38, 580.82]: 3.507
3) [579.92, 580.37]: 3.545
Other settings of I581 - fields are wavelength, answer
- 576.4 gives 3.414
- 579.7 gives 3.551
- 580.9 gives 3.601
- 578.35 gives 3.19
